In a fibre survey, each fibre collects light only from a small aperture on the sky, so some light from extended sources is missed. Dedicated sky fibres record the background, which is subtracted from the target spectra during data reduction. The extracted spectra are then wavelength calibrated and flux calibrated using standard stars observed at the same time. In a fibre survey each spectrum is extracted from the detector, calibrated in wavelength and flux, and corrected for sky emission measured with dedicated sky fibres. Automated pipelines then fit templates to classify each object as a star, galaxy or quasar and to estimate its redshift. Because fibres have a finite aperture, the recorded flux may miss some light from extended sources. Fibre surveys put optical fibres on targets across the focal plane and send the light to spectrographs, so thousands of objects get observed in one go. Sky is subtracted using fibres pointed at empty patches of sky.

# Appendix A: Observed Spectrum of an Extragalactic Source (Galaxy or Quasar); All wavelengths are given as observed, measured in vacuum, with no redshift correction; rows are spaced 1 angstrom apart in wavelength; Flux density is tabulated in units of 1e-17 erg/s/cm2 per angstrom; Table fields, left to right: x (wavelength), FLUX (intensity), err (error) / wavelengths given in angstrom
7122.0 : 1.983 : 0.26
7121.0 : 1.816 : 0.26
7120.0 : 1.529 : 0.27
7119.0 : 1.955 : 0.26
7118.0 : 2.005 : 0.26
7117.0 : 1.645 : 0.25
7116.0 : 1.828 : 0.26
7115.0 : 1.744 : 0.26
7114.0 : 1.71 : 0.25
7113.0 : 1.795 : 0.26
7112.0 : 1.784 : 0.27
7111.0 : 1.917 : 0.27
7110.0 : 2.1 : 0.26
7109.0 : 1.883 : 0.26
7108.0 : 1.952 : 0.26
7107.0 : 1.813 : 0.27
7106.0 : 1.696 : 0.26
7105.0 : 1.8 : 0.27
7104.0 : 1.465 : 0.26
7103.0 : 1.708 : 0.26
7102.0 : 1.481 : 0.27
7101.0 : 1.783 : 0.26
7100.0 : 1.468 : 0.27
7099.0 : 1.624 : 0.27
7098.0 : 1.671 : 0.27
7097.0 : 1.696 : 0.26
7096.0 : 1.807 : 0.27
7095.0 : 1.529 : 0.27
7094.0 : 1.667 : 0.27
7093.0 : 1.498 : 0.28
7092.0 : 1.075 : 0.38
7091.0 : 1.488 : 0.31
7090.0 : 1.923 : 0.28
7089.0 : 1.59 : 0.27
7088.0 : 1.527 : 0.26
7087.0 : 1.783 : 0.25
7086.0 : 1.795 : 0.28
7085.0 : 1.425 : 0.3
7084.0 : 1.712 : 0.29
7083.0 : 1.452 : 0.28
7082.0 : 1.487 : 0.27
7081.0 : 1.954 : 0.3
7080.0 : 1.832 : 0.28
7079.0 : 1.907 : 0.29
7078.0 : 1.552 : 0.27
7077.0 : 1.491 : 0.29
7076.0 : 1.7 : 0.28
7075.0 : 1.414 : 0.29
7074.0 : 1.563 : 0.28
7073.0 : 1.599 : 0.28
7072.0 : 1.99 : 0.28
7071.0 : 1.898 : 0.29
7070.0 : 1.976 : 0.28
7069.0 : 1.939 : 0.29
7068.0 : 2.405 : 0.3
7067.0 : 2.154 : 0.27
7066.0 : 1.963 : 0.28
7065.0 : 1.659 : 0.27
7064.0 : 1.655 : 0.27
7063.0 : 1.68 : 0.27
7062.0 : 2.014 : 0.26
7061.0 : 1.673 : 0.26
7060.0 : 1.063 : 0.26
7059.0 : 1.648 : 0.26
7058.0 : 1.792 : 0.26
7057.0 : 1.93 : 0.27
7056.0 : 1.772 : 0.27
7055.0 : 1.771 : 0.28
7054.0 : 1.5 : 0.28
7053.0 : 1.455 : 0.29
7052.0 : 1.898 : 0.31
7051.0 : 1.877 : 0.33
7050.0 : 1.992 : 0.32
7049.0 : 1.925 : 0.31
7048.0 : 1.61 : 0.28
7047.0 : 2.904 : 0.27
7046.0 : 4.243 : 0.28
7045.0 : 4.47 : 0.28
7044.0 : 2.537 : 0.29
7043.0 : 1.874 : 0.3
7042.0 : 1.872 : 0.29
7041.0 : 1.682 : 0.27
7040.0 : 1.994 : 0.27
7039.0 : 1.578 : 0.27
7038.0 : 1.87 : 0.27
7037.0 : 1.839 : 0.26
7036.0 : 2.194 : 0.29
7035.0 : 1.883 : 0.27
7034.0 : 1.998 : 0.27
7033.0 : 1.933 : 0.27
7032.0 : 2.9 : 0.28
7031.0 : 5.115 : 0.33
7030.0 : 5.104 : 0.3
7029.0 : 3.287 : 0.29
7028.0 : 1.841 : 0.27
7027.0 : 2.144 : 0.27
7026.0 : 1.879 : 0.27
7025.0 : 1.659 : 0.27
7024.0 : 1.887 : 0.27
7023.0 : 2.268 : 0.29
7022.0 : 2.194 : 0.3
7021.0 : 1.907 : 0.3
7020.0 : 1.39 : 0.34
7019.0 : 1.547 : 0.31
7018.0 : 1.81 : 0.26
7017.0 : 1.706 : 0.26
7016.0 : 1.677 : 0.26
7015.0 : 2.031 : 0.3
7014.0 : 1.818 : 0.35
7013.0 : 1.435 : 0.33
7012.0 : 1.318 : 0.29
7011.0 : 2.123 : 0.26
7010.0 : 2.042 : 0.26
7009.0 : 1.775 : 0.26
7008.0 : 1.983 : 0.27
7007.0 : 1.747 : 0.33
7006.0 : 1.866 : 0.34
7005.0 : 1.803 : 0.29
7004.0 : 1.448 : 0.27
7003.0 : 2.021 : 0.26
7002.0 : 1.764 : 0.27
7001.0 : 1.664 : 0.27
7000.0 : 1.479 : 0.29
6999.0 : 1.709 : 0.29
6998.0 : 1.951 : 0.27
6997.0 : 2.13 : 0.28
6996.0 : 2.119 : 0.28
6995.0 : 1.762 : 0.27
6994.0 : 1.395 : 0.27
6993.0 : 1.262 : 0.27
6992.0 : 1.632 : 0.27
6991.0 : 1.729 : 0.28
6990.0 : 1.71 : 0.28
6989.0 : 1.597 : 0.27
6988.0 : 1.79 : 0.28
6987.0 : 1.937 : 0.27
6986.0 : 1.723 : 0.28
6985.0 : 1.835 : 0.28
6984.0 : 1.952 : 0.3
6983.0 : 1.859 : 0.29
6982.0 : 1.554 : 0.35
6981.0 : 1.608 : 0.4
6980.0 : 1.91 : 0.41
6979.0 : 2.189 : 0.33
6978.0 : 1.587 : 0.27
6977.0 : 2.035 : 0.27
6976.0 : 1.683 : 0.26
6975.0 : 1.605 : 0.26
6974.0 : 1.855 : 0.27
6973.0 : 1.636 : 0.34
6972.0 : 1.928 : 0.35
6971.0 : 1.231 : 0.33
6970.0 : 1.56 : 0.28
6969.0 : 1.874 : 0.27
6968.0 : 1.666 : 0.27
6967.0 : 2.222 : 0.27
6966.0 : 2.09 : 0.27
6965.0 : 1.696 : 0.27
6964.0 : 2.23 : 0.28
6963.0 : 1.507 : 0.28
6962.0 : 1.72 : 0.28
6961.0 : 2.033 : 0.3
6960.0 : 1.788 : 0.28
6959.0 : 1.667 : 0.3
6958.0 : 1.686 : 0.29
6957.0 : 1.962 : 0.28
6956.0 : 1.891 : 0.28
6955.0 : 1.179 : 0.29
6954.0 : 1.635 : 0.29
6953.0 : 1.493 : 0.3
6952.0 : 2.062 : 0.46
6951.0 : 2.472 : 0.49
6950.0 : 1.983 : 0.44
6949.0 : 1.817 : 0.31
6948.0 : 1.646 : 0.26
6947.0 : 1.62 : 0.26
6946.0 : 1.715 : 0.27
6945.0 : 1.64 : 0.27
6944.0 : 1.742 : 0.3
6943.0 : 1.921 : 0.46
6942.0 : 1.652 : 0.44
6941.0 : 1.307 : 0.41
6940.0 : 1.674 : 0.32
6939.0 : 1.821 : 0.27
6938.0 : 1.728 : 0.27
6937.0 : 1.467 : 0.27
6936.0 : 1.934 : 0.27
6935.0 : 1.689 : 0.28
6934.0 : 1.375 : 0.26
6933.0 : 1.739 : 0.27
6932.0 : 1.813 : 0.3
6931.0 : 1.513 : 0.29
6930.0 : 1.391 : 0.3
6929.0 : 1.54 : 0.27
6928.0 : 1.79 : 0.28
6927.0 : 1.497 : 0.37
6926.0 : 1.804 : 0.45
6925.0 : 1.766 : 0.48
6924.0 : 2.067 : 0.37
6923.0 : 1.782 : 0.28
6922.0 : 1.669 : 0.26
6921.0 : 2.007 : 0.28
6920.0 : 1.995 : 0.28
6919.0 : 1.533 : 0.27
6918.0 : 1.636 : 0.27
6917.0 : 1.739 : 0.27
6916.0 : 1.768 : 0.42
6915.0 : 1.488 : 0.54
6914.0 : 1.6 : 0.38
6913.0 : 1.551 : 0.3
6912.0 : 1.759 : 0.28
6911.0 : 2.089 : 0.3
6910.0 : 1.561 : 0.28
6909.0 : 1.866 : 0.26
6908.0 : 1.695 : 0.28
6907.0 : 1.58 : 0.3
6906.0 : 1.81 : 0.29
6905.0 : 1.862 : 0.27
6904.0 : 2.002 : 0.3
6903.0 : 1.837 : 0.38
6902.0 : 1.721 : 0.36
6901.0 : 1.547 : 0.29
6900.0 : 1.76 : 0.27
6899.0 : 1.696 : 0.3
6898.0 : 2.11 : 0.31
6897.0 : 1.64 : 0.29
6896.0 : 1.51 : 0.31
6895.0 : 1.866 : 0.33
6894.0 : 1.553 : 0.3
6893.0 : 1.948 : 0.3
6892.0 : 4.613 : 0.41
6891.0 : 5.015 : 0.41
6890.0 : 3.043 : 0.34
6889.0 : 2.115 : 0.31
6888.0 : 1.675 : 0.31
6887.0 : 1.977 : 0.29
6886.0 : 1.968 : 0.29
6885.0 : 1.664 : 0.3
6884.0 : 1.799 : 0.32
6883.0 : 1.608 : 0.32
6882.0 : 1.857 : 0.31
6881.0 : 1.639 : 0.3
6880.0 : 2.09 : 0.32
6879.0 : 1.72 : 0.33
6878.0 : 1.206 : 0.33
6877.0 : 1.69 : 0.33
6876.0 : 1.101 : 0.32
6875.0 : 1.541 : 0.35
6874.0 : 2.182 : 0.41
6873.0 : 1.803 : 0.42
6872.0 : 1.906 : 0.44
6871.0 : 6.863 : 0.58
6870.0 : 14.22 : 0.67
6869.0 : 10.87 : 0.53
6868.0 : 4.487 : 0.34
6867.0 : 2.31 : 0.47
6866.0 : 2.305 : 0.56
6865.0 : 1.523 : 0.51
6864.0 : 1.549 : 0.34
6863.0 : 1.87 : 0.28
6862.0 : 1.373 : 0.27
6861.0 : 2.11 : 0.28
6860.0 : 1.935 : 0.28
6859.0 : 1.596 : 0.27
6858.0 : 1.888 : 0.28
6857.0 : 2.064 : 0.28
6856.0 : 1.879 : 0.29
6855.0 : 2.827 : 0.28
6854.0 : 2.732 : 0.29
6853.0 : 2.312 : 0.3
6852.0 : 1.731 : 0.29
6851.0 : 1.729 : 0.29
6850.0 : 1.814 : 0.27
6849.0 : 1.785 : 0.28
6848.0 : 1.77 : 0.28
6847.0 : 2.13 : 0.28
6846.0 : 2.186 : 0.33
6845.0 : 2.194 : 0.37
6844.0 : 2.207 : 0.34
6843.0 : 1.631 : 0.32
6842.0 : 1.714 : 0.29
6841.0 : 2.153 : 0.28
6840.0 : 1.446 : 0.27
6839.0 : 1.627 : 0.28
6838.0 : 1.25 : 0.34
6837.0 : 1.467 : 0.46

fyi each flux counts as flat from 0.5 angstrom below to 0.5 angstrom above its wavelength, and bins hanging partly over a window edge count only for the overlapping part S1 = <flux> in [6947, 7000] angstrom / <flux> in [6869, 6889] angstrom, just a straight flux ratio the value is 0.6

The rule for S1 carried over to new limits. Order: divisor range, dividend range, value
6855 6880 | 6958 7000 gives 0.60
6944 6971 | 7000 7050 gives 1.20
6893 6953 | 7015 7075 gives 1.20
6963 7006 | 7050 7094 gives 0.97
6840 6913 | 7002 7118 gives 0.81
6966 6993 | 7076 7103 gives 0.92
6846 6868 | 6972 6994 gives 0.86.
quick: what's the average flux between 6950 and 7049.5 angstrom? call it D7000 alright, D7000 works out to 1.96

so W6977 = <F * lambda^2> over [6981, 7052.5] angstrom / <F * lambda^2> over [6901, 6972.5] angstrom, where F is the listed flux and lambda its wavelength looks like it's 1.2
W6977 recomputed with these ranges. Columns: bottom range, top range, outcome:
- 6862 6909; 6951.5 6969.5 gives 0.72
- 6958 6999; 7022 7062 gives 1.27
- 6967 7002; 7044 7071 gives 1.19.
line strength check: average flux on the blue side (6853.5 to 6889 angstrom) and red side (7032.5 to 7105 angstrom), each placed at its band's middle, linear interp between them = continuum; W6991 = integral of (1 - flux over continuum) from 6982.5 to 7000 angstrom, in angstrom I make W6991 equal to 3.2 angstrom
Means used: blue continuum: 2.67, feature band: 1.76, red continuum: 1.83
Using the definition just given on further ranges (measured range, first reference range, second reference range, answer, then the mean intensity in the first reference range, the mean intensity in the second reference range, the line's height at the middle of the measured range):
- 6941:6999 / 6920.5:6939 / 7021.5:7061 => 3.6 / 1.7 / 2.23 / 1.89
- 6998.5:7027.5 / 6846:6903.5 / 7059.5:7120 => 2.8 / 2.47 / 1.72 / 1.99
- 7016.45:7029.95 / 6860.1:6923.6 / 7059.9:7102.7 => -1.3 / 2.34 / 1.69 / 1.89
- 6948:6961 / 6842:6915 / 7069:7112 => 1.8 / 2.33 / 1.69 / 2.1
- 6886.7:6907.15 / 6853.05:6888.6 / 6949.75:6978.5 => 2.4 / 2.67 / 1.79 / 2.43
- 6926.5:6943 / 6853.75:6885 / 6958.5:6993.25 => 4.0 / 2.77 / 1.77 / 2.16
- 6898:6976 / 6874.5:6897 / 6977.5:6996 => 6.0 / 2.05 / 1.73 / 1.89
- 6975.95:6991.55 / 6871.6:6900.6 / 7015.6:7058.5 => 2.5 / 2.01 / 2.2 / 2.13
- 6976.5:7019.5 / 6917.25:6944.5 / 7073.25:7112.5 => -2.1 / 1.7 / 1.67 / 1.69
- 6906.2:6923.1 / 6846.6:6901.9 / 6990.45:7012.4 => 4.0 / 2.5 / 1.76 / 2.26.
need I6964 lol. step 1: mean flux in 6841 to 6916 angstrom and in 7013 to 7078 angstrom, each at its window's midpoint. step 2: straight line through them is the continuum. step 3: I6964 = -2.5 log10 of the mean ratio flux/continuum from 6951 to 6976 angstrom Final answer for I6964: 0.23 mag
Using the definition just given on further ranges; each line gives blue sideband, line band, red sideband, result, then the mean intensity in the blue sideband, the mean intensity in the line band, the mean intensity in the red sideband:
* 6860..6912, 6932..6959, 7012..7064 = 0.33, 2.48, 1.73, 2.11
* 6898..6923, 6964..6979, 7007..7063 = 0.07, 1.75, 1.79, 2.1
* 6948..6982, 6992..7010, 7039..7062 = 0.09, 1.8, 1.76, 2.06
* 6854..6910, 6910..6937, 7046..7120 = 0.33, 2.46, 1.71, 1.76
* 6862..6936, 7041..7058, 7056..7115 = -0.20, 2.24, 2.2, 1.72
